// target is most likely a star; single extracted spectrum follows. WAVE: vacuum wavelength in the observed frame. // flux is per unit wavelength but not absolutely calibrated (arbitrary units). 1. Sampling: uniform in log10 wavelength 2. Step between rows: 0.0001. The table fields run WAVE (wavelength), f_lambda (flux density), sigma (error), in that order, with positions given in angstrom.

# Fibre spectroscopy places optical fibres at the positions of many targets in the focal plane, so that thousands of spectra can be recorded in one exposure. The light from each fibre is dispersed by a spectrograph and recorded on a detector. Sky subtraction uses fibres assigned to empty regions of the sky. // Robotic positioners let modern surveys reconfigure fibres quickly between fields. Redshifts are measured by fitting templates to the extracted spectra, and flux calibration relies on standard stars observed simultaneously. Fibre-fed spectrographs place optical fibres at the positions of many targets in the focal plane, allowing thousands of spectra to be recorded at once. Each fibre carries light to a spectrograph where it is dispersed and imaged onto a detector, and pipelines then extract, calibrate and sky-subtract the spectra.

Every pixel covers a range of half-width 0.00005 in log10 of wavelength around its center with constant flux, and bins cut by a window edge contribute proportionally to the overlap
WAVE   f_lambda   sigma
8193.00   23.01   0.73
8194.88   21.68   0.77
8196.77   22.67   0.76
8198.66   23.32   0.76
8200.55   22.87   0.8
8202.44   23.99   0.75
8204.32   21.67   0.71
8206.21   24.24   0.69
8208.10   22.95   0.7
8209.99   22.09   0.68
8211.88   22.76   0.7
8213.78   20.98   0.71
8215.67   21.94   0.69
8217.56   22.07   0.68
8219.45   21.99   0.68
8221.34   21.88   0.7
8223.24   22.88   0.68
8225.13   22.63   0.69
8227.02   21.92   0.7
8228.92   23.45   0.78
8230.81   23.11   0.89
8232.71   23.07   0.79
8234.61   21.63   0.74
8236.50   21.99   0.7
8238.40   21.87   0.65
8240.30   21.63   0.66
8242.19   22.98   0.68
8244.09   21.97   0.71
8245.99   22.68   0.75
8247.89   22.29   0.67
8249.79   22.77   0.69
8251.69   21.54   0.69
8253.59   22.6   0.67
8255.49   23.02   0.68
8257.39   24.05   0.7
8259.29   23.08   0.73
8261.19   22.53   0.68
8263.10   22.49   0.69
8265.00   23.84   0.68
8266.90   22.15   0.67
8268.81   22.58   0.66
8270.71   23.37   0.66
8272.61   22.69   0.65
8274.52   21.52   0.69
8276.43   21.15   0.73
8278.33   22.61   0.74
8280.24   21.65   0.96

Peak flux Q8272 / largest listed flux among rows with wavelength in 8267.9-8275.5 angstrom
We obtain 23.37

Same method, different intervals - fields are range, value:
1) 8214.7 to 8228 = 22.88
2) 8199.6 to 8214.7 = 24.24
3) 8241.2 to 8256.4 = 23.02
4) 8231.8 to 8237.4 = 23.07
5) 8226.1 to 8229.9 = 23.45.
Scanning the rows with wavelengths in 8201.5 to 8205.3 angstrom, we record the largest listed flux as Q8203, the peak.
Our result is 23.99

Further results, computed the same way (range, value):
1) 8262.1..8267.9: 23.84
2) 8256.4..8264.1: 24.05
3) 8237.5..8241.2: 21.87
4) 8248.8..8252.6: 22.77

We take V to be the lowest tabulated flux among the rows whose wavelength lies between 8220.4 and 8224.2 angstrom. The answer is 21.88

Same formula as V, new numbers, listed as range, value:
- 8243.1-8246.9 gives 21.97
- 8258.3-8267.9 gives 22.15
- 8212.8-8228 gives 20.98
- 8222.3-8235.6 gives 21.63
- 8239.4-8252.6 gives 21.54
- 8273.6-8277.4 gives 21.15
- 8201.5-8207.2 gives 21.67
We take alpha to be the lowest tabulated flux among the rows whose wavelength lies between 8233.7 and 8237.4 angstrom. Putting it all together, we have 21.63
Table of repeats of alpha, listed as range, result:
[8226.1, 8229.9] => 21.92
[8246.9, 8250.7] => 22.29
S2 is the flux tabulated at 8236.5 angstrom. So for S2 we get 21.99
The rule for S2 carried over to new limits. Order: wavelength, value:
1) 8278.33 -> 22.61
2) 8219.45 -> 21.99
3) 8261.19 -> 22.53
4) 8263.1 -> 22.49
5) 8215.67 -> 21.94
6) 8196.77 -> 22.67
